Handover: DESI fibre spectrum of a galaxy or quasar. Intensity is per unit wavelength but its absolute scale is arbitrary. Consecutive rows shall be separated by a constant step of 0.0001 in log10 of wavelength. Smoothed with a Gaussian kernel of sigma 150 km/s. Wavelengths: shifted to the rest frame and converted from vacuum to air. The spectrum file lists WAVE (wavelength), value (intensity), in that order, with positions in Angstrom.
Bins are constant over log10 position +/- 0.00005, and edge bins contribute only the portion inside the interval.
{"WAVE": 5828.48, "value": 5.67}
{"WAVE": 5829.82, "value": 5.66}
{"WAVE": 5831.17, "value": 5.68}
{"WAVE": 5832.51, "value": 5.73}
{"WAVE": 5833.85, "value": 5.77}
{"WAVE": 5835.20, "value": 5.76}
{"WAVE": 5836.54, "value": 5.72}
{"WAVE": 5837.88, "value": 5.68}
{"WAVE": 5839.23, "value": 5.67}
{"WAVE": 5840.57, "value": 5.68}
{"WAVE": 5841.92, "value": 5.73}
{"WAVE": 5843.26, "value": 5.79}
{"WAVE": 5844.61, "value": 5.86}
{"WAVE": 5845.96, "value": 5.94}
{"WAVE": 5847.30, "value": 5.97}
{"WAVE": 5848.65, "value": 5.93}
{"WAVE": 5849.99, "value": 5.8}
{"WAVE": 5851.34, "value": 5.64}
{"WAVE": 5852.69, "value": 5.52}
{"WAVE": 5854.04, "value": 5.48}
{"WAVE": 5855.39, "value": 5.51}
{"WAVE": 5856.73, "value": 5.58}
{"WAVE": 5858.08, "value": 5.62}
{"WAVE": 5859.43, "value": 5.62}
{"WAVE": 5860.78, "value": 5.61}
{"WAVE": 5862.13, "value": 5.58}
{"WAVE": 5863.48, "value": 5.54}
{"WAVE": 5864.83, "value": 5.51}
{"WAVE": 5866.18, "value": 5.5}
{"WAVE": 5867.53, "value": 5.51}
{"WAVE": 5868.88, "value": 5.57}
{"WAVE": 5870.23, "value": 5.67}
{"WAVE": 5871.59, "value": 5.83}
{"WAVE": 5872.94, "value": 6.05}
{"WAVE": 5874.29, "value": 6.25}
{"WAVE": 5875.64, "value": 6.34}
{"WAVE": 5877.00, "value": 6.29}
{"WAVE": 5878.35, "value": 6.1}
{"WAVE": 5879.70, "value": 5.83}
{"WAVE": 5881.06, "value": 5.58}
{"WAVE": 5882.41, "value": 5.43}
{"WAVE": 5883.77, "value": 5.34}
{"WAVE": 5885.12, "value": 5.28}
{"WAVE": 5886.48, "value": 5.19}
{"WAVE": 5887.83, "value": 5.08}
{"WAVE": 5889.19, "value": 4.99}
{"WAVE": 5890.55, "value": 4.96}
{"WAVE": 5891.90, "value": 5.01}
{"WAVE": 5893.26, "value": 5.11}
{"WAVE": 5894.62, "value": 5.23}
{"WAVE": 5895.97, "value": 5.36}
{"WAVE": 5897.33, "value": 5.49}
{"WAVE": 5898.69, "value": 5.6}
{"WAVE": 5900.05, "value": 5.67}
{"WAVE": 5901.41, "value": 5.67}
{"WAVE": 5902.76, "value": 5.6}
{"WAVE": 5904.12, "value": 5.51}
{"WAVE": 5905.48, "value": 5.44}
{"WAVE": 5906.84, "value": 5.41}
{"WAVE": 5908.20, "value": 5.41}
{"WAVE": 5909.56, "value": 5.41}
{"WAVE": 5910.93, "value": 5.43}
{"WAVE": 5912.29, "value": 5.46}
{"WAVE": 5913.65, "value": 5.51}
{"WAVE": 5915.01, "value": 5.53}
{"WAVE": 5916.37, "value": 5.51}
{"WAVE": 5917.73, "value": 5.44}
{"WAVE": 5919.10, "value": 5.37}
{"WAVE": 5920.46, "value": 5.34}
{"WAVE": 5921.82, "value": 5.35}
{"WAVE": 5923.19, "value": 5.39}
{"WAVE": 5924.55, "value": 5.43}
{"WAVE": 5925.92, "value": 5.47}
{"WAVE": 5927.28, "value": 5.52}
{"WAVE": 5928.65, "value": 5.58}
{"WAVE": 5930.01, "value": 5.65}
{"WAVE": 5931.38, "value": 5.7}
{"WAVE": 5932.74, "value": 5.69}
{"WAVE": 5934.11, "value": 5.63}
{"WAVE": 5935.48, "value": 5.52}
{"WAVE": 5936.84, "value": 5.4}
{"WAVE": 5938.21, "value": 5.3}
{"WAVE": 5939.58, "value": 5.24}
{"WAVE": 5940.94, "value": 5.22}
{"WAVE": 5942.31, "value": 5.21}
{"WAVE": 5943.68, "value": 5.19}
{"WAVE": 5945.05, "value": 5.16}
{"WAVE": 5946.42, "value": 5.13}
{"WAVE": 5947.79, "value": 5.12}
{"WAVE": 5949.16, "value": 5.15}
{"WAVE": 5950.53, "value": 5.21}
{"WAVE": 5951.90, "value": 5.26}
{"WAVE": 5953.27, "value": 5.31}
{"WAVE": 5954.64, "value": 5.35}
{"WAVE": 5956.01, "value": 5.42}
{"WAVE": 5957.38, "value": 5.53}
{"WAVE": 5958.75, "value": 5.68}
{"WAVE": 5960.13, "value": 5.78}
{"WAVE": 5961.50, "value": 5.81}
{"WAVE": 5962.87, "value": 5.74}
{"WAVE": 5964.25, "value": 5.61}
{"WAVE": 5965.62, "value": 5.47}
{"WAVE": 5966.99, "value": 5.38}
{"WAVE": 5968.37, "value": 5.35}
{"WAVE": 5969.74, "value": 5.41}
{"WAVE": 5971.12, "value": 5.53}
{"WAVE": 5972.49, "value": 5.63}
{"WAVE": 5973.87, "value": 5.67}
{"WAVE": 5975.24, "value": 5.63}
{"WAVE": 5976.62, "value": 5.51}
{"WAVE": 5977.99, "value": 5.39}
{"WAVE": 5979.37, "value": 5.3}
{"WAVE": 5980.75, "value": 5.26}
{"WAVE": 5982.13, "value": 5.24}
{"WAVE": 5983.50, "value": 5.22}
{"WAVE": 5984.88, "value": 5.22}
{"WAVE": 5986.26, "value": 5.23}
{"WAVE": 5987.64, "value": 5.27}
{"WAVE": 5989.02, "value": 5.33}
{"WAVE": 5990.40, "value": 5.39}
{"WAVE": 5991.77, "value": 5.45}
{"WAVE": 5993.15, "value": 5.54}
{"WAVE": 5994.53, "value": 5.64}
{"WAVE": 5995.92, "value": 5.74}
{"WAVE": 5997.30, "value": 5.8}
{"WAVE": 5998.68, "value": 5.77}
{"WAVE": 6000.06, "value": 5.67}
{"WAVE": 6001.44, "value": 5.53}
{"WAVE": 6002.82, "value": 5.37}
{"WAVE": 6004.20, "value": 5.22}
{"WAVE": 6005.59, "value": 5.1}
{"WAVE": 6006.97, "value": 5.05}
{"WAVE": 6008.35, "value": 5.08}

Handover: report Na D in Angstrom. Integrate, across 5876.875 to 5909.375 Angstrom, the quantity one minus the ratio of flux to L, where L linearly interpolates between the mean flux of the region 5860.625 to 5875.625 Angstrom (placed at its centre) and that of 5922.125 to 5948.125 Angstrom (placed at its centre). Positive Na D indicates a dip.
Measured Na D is 1.0 Angstrom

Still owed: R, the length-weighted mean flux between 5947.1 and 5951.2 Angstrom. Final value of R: 5.16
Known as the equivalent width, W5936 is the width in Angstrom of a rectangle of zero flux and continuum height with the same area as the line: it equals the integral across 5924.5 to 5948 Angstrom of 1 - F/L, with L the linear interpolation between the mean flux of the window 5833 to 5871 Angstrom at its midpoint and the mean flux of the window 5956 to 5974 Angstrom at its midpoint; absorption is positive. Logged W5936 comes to 0.8 Angstrom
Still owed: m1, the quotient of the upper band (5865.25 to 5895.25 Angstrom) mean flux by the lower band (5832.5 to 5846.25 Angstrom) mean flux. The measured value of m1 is 0.97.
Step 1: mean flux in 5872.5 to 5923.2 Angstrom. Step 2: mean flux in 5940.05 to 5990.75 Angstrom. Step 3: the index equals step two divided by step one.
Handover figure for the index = 0.98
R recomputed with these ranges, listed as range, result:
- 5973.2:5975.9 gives 5.66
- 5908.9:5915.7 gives 5.47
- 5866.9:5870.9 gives 5.59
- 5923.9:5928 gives 5.47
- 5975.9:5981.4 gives 5.36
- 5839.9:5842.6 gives 5.71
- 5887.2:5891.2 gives 5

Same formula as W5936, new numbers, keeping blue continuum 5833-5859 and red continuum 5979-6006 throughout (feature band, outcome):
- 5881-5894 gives 1.05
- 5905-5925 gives 0.53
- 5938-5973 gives 0.65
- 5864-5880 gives -0.58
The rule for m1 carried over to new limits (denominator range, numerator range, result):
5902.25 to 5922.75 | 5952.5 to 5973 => 1.02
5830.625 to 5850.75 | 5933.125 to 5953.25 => 0.91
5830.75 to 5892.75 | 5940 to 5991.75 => 0.95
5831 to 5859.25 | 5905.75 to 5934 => 0.96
